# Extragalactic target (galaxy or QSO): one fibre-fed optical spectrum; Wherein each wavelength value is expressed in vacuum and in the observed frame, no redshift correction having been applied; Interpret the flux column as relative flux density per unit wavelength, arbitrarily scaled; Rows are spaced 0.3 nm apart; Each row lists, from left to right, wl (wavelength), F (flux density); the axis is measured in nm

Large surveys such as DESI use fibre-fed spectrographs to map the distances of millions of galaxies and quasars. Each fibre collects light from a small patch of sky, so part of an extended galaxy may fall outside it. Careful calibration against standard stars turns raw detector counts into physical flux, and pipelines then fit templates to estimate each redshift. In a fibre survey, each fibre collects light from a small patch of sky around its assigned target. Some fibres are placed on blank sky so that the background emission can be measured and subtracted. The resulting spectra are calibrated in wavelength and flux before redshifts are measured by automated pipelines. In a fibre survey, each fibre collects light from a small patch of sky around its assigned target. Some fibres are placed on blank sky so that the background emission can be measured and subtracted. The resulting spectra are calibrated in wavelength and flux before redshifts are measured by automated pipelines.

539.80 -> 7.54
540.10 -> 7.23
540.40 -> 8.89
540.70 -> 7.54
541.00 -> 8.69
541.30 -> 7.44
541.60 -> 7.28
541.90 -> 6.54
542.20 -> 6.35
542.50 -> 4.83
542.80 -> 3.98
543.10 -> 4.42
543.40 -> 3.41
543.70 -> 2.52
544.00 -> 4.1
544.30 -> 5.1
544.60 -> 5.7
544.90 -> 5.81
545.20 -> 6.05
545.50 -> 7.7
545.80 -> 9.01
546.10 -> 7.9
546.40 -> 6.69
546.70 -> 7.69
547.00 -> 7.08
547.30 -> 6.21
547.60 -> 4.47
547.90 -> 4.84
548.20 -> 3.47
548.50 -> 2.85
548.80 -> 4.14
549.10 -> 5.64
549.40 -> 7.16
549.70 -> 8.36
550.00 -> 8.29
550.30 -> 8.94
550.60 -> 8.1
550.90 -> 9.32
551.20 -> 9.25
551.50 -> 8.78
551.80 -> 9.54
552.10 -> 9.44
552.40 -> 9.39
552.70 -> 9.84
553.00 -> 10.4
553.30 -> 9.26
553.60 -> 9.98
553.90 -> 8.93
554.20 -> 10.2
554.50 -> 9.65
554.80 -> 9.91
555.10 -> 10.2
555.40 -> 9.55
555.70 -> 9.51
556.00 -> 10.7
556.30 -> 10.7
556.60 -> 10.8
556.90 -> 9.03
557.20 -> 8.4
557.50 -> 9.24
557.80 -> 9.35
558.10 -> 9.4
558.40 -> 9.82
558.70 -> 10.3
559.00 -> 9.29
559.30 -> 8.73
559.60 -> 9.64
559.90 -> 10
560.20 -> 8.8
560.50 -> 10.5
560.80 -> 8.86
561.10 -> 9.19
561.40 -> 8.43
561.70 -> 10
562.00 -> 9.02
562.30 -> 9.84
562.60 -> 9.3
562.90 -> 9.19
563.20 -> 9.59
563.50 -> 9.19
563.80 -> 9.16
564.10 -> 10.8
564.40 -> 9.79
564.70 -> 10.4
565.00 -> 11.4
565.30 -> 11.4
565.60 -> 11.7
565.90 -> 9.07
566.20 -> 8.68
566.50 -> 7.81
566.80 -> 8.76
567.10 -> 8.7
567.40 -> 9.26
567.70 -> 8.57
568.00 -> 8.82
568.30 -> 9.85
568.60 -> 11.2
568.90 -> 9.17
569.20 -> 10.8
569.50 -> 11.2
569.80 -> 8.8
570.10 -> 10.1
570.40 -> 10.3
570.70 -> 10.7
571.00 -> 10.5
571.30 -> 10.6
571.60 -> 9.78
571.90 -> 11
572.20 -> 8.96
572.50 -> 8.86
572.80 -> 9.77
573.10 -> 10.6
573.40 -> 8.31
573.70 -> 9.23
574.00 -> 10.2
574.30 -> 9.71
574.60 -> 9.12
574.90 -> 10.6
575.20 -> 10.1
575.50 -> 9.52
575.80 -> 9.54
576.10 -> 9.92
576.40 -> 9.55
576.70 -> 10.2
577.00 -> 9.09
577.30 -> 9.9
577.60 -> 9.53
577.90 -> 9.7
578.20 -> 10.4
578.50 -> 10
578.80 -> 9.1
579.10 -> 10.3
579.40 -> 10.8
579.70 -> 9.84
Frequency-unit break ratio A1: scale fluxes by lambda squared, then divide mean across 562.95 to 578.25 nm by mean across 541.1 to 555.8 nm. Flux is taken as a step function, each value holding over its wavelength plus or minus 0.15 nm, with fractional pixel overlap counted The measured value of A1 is 1.5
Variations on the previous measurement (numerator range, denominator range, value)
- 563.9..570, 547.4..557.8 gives 1.21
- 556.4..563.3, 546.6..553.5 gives 1.30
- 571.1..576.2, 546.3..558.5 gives 1.25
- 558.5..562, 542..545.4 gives 2.07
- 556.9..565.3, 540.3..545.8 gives 1.71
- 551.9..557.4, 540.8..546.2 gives 1.71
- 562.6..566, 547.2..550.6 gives 1.80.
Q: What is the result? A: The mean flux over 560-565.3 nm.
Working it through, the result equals 9.67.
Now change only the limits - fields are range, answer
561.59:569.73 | 9.72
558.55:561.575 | 9.38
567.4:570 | 9.78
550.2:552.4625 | 9.09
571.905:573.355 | 9.6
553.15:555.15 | 9.71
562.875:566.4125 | 10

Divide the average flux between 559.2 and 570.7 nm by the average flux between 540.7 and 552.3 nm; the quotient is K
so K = 1.48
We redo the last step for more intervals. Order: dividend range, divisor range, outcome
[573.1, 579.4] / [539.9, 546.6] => 1.56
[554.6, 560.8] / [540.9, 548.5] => 1.66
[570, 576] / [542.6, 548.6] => 1.81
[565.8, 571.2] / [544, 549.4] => 1.63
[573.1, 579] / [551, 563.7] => 1.02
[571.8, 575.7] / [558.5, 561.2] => 1.02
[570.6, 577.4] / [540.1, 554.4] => 1.39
